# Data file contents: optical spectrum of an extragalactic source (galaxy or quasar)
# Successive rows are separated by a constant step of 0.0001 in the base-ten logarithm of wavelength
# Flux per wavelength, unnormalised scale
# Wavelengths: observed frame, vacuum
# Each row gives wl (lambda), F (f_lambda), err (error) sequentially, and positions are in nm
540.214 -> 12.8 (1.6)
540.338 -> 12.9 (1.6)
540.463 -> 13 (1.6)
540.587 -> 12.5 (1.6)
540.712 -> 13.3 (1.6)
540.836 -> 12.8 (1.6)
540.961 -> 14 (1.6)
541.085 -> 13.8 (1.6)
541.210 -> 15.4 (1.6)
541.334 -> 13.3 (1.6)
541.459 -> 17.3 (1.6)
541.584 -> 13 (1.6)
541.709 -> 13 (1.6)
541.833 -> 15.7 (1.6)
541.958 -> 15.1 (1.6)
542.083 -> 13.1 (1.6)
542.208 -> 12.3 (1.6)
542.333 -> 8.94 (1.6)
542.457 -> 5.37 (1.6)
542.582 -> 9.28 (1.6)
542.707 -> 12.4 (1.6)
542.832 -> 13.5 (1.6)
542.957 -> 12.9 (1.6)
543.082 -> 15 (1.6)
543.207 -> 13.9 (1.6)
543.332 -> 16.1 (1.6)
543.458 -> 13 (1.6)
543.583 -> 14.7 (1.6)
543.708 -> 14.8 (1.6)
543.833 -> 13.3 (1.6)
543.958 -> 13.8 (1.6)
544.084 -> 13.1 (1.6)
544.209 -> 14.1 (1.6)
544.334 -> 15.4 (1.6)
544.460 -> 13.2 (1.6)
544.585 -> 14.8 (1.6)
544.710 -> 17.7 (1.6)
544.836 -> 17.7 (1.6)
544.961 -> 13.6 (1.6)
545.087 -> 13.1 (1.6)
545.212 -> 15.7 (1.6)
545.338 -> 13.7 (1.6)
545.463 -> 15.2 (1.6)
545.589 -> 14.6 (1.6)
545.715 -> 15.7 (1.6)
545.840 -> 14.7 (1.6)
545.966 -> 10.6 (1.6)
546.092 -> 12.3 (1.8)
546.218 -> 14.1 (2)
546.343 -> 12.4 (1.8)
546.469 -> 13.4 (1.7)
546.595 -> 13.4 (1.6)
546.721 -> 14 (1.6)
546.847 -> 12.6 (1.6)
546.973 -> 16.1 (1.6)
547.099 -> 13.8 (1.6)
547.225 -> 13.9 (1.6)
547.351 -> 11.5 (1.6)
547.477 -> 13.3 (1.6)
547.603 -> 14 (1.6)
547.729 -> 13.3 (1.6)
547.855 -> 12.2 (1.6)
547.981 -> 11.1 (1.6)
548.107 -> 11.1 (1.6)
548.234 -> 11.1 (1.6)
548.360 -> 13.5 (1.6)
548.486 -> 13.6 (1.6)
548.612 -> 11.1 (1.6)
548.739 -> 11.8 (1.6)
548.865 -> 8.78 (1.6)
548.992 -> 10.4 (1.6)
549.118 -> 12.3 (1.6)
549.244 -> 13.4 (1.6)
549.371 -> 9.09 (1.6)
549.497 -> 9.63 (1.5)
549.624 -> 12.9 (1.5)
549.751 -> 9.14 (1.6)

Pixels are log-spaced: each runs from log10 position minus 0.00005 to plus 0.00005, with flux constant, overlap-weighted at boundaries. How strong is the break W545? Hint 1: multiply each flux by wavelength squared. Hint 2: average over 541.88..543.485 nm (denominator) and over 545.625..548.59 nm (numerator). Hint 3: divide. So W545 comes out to 1.1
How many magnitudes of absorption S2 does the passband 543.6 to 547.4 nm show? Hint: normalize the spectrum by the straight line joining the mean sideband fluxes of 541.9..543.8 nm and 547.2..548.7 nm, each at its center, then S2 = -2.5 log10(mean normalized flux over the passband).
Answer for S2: -0.13 mag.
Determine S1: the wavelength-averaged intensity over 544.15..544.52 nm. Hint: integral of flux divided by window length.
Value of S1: 14.2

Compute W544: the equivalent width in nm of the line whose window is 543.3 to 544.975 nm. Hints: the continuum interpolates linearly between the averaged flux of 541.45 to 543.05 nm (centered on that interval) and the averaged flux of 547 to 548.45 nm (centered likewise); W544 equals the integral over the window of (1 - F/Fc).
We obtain -0.29 nm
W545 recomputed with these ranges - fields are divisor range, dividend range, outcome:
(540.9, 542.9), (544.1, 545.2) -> 1.17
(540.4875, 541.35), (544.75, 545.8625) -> 1.12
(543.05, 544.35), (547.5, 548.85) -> 0.87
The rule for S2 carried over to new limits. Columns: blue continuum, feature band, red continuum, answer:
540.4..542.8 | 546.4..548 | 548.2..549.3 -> -0.11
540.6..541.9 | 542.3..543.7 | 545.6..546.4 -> 0.11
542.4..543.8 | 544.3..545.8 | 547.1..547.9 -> -0.16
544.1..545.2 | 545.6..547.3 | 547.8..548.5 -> -0.02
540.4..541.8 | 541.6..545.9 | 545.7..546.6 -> -0.02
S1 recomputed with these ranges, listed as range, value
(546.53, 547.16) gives 14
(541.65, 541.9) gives 14.4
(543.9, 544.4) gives 14.1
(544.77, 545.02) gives 15.7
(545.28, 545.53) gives 14.5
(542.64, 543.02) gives 12.9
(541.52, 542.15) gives 14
